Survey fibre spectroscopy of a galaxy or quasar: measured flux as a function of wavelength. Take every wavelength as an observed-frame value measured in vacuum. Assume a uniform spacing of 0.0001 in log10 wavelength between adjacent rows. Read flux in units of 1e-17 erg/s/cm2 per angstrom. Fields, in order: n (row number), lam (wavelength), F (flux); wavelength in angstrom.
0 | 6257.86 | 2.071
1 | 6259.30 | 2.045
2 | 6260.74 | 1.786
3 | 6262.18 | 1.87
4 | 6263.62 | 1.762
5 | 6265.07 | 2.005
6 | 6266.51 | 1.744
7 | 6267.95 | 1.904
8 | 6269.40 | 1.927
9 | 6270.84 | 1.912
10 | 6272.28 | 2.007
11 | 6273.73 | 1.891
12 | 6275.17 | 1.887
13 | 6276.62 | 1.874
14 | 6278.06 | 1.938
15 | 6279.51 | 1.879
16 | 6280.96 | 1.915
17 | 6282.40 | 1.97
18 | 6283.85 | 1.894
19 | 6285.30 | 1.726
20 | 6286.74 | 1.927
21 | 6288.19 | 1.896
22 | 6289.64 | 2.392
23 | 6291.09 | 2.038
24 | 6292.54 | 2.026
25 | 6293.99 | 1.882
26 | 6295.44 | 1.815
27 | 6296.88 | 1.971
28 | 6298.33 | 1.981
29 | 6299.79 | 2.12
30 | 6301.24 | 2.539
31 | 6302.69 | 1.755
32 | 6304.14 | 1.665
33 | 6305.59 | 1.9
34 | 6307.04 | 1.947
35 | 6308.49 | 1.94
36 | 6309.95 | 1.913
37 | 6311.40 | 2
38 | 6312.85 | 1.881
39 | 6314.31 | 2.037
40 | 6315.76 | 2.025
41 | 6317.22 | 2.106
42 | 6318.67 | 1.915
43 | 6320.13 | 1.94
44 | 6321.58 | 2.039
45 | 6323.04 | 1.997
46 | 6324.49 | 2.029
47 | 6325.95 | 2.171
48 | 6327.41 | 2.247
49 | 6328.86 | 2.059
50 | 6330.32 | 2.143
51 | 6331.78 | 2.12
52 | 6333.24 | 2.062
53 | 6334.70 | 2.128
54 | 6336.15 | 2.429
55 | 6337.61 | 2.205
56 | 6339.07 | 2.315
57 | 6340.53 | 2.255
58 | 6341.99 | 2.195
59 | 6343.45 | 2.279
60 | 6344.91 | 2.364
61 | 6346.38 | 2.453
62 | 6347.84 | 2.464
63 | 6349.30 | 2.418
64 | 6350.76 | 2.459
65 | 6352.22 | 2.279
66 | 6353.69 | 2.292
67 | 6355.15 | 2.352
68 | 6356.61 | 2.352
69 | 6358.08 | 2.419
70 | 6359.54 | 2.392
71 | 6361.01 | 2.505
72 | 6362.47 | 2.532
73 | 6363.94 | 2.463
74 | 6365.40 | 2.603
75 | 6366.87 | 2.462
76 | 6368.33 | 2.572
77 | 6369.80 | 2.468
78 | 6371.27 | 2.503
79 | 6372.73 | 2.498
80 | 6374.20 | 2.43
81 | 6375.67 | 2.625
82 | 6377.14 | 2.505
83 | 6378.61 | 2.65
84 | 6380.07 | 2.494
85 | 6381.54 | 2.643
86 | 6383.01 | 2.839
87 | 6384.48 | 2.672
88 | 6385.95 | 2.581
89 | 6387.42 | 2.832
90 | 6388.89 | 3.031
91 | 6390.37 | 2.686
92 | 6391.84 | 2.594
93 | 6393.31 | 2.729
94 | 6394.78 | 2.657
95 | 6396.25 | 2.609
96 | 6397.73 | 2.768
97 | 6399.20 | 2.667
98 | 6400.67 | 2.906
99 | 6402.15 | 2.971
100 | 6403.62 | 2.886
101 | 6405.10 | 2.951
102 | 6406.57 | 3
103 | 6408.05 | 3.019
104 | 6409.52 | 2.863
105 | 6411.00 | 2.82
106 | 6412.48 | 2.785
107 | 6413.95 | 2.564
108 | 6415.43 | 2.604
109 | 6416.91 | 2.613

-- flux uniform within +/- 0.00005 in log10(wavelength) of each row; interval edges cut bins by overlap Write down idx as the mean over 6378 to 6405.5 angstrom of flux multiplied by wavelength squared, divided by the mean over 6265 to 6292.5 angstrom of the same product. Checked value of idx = 1.47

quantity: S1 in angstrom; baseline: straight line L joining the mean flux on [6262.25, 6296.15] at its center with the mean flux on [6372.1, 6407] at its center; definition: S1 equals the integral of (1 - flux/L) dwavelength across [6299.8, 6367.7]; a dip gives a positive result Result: 3.5 angstrom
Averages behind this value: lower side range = 1.92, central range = 2.2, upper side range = 2.72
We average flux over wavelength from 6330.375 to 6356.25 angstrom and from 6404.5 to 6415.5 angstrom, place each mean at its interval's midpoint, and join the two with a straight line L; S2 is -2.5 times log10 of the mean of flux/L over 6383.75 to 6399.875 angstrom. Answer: -0.009 mag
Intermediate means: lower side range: 2.3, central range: 2.71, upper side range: 2.84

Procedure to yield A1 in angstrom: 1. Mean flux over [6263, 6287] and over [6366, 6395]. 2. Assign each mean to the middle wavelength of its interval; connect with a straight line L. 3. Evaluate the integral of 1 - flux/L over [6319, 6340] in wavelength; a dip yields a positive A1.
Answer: 1.3 angstrom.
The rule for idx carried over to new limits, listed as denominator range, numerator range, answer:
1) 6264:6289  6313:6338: 1.12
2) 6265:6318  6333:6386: 1.28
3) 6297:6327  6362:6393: 1.33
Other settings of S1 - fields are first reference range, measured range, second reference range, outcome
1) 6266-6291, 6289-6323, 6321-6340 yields 0.9 angstrom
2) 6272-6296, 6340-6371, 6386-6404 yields 0.8 angstrom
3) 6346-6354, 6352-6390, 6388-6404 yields 0.4 angstrom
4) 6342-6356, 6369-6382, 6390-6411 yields 0.3 angstrom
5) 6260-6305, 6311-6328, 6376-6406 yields 1.3 angstrom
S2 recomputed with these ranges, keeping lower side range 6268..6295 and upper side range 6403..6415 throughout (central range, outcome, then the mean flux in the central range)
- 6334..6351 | 0.02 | 2.33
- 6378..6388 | 0.00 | 2.67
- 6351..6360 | 0.05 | 2.35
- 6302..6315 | 0.13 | 1.89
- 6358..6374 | 0.02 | 2.49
